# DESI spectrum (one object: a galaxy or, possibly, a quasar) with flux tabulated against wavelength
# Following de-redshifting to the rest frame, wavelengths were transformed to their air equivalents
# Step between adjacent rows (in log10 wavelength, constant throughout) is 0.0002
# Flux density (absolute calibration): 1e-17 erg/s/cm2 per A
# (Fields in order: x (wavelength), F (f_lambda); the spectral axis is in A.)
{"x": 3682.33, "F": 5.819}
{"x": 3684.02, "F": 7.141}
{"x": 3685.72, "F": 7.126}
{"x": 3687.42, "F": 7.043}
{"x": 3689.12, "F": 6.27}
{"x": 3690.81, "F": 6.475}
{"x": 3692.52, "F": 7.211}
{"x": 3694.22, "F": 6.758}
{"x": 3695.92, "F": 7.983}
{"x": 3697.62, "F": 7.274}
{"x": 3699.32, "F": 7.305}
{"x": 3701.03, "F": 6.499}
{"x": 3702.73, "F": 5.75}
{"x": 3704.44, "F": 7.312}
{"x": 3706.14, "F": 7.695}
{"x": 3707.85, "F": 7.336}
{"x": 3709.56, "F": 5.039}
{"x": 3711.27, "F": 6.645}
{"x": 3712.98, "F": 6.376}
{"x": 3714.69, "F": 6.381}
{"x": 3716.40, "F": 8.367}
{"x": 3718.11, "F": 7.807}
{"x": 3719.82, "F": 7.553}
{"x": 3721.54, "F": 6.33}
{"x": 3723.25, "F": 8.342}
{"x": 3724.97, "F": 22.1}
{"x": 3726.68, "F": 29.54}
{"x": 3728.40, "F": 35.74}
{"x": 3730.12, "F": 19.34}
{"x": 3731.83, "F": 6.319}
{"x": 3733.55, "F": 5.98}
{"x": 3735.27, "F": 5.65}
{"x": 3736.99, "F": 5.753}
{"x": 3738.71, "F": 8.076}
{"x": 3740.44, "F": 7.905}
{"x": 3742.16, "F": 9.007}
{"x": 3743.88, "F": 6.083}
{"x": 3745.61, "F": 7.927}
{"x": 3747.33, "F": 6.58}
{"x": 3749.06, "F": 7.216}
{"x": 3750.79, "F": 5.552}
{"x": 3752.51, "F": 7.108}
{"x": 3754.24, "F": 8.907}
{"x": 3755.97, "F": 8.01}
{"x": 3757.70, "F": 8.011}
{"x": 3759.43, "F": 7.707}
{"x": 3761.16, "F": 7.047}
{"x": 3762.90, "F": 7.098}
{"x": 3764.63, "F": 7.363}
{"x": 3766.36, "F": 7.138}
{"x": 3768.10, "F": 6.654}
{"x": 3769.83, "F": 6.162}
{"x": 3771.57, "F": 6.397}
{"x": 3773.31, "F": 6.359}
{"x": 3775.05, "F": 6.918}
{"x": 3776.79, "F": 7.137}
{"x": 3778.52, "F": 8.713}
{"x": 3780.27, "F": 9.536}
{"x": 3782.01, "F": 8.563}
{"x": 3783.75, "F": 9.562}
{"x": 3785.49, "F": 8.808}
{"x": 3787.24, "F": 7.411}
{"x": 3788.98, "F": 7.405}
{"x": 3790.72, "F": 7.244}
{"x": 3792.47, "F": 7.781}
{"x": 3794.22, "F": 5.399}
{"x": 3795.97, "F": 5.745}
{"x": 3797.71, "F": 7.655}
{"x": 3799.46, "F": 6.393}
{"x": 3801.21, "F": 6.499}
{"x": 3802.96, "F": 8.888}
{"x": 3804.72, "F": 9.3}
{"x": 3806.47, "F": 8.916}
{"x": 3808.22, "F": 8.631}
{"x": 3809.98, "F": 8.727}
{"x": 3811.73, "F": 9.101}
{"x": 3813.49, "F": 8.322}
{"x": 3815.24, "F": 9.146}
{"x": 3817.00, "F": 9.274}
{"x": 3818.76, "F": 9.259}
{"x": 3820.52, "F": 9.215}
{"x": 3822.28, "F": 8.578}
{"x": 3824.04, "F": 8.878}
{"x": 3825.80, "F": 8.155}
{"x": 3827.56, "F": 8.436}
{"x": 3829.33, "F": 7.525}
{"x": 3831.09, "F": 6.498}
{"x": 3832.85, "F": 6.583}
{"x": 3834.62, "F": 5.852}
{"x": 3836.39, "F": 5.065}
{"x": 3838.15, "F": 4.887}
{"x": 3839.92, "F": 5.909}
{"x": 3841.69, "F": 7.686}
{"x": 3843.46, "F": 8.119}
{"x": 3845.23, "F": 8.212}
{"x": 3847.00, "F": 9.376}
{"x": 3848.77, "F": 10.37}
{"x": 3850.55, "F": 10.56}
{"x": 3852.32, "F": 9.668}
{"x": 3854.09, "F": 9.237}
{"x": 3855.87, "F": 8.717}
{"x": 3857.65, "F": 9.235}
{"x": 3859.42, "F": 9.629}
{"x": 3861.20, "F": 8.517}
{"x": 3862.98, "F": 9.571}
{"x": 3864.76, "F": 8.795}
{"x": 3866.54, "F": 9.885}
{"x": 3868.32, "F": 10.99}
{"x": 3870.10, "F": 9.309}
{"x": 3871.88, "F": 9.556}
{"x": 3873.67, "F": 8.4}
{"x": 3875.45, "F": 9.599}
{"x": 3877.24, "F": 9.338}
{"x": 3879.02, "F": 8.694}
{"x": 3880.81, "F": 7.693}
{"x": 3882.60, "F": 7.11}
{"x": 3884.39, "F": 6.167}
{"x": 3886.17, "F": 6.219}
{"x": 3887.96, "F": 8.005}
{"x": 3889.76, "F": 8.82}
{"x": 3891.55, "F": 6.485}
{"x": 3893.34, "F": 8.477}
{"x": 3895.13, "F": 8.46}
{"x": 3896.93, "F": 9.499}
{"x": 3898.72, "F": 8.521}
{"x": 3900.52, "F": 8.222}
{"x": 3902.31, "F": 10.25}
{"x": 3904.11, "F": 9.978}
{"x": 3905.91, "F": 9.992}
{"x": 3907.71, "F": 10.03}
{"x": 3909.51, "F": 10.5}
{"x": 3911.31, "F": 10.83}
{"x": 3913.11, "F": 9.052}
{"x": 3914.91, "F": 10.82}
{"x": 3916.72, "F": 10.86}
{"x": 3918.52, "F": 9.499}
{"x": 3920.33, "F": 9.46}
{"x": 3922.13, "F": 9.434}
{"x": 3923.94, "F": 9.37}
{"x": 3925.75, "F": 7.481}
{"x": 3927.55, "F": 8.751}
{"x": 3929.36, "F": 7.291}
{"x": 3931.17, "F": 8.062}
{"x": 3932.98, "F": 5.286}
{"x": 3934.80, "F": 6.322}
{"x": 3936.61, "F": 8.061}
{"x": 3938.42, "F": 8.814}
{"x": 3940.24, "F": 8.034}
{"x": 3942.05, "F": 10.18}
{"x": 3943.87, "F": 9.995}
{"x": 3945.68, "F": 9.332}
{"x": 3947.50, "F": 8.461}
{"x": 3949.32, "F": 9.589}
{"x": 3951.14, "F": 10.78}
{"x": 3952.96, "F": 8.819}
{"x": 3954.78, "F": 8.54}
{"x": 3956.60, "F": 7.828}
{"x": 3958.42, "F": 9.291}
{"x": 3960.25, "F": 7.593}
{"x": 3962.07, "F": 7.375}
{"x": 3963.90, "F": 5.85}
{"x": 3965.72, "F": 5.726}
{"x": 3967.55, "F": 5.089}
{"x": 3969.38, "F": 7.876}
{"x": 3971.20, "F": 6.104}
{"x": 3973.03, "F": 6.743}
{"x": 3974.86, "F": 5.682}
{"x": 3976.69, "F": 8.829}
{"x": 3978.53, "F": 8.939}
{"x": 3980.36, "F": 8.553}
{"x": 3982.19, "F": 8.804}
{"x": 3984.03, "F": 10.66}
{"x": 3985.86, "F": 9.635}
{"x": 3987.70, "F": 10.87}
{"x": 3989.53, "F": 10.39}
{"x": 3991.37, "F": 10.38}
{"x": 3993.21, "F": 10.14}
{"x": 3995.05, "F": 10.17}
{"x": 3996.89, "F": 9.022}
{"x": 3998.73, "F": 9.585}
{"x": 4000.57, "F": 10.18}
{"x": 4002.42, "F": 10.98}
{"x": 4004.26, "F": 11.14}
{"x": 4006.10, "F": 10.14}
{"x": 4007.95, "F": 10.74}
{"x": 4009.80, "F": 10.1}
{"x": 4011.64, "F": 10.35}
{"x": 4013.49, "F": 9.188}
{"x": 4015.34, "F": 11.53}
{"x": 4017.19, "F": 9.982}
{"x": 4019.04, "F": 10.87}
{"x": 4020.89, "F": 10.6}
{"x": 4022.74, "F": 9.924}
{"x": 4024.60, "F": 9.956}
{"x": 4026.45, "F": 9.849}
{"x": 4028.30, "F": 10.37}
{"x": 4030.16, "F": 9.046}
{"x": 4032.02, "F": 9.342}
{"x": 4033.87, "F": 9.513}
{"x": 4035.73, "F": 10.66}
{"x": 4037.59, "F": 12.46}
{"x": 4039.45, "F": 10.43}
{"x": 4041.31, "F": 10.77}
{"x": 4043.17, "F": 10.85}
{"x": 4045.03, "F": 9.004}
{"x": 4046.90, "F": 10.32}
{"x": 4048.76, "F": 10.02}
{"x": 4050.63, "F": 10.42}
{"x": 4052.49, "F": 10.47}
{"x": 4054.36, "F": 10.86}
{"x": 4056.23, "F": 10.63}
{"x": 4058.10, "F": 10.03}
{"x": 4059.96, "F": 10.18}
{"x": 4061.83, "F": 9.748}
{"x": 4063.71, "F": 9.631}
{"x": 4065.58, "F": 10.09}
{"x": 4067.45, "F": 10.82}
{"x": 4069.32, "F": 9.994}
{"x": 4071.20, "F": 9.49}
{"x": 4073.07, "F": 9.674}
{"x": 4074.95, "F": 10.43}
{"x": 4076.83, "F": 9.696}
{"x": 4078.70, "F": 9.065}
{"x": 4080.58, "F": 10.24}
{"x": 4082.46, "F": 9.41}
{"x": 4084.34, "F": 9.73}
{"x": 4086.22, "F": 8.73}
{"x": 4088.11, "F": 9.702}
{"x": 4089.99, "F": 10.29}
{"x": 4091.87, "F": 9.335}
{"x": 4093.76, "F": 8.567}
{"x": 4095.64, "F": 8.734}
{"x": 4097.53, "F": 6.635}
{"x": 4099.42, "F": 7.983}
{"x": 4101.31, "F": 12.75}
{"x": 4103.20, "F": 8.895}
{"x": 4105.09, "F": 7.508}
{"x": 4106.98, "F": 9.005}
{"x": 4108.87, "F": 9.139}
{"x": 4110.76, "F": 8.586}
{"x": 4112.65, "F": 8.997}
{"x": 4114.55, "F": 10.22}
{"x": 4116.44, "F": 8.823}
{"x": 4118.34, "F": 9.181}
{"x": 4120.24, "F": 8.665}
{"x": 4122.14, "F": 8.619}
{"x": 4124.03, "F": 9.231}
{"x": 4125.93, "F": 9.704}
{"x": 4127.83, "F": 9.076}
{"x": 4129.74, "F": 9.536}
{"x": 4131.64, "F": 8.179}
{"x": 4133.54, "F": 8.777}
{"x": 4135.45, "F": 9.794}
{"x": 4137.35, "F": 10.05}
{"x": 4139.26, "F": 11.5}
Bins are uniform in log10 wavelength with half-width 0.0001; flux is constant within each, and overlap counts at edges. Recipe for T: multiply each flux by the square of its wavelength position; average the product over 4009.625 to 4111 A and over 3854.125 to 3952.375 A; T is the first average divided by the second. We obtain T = 1.20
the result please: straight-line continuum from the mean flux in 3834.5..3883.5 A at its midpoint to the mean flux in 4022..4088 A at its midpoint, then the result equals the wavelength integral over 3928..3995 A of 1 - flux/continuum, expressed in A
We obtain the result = 7.2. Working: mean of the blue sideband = 8.61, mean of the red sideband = 10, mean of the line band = 8.36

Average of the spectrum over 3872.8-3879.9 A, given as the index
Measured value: 9.02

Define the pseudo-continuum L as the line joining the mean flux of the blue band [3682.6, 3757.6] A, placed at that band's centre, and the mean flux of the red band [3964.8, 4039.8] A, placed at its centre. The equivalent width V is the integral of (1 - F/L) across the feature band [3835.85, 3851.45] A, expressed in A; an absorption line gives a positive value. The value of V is 2.2 A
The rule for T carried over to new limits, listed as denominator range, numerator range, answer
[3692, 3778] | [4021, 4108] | 1.35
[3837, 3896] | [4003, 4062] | 1.32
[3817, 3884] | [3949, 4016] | 1.14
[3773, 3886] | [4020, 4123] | 1.33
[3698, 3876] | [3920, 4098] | 1.23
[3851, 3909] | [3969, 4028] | 1.16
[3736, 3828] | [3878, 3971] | 1.17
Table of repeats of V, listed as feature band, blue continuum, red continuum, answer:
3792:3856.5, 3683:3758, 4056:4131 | 7.04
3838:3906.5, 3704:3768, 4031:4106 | 5.55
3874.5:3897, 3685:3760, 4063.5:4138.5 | 2.66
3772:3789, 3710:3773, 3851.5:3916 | 2.10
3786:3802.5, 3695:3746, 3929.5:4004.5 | 4.26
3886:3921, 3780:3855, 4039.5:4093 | -2.16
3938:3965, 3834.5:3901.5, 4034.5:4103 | 1.10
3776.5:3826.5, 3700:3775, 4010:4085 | 4.73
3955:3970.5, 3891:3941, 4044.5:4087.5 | 3.49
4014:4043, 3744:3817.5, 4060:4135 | -4.52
